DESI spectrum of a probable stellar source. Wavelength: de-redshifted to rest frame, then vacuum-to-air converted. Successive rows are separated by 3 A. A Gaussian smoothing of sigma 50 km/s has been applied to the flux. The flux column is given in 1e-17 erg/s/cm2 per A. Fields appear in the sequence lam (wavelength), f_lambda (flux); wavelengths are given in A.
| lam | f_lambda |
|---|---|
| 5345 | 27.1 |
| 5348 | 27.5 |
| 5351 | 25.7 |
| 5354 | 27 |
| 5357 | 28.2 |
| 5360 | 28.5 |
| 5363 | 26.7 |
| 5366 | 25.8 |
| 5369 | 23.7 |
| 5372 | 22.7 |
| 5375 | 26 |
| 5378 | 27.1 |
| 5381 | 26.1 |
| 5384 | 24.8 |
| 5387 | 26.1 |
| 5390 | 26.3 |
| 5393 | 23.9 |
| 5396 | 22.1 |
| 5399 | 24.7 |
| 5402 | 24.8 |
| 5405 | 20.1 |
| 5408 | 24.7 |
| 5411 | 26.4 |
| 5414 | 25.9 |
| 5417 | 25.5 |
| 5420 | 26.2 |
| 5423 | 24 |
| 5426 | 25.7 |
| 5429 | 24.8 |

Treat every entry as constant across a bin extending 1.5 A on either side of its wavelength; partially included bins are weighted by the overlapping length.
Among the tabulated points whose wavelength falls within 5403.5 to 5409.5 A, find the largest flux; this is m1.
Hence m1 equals 24.7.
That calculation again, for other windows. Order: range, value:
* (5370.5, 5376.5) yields 26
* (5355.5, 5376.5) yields 28.5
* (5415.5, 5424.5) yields 26.2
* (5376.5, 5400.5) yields 27.1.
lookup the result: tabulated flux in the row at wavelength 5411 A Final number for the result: 26.4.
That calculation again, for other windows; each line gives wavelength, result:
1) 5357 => 28.2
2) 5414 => 25.9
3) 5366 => 25.8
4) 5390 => 26.3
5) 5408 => 24.7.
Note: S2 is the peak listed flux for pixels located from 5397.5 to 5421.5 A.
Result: 26.4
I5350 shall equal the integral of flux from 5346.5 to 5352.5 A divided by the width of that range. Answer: 26.6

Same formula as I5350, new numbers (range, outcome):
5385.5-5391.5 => 26.2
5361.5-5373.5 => 24.7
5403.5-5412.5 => 23.7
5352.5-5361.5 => 27.9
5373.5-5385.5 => 26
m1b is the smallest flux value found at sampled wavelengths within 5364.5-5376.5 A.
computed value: 22.7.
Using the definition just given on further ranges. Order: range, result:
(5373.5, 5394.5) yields 23.9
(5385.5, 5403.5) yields 22.1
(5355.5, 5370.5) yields 23.7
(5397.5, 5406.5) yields 20.1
